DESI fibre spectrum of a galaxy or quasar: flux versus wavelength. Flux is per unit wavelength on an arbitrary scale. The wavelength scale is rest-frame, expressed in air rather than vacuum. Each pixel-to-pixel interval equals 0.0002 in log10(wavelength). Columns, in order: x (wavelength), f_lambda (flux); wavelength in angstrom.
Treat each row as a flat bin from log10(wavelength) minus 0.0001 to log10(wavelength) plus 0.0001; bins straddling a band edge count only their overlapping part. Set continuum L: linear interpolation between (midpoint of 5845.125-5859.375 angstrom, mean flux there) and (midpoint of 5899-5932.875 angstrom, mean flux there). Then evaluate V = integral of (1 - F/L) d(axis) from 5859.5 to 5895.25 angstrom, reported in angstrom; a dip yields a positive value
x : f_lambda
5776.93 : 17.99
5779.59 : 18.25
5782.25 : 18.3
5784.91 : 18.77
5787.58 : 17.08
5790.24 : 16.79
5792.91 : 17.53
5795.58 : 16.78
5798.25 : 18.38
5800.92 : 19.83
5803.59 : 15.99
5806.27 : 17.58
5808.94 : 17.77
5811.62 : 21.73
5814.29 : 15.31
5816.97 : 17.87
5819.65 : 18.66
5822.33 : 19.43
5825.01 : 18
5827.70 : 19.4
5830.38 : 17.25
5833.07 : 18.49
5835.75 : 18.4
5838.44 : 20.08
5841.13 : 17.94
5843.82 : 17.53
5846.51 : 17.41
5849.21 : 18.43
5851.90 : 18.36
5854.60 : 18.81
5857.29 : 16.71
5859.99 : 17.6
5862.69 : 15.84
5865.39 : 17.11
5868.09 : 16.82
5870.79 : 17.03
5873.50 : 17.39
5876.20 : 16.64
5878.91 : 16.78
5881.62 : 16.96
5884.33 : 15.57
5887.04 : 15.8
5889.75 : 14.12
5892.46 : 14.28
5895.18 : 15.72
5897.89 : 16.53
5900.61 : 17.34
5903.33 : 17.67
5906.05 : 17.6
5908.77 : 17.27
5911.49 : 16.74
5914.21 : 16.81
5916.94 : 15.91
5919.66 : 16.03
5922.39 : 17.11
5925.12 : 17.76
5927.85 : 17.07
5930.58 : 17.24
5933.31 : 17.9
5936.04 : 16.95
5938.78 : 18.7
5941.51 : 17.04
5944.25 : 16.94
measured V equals 2.7 angstrom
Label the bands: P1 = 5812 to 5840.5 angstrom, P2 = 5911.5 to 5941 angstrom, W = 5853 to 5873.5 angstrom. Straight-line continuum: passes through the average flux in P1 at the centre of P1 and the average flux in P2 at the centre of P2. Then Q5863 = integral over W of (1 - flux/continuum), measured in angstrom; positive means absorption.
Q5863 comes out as 0.9 angstrom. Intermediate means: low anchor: 18.4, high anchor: 17.1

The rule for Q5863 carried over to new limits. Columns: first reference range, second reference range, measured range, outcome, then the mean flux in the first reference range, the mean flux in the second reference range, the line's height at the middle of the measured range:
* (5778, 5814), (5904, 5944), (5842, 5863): -0.1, 18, 17.2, 17.6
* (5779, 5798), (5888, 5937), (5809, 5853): -2.7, 17.7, 16.7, 17.3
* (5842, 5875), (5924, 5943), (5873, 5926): 3.0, 17.4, 17.5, 17.5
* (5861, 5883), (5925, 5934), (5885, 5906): 1.3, 16.8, 17.4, 17.1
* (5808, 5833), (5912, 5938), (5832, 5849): -0.2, 18.4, 17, 18.1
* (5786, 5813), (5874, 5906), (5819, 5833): -0.9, 17.9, 16.2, 17.4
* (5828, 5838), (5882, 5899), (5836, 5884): -1.4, 18.4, 15.4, 17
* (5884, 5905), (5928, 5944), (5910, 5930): 0.1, 15.9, 17.5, 16.9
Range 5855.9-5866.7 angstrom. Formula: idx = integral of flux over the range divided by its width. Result 16.8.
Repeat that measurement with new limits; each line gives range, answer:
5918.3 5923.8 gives 16.6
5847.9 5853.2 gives 18.4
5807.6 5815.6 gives 18.3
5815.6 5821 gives 18.2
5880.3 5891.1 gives 15.6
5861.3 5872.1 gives 16.7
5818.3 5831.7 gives 18.5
